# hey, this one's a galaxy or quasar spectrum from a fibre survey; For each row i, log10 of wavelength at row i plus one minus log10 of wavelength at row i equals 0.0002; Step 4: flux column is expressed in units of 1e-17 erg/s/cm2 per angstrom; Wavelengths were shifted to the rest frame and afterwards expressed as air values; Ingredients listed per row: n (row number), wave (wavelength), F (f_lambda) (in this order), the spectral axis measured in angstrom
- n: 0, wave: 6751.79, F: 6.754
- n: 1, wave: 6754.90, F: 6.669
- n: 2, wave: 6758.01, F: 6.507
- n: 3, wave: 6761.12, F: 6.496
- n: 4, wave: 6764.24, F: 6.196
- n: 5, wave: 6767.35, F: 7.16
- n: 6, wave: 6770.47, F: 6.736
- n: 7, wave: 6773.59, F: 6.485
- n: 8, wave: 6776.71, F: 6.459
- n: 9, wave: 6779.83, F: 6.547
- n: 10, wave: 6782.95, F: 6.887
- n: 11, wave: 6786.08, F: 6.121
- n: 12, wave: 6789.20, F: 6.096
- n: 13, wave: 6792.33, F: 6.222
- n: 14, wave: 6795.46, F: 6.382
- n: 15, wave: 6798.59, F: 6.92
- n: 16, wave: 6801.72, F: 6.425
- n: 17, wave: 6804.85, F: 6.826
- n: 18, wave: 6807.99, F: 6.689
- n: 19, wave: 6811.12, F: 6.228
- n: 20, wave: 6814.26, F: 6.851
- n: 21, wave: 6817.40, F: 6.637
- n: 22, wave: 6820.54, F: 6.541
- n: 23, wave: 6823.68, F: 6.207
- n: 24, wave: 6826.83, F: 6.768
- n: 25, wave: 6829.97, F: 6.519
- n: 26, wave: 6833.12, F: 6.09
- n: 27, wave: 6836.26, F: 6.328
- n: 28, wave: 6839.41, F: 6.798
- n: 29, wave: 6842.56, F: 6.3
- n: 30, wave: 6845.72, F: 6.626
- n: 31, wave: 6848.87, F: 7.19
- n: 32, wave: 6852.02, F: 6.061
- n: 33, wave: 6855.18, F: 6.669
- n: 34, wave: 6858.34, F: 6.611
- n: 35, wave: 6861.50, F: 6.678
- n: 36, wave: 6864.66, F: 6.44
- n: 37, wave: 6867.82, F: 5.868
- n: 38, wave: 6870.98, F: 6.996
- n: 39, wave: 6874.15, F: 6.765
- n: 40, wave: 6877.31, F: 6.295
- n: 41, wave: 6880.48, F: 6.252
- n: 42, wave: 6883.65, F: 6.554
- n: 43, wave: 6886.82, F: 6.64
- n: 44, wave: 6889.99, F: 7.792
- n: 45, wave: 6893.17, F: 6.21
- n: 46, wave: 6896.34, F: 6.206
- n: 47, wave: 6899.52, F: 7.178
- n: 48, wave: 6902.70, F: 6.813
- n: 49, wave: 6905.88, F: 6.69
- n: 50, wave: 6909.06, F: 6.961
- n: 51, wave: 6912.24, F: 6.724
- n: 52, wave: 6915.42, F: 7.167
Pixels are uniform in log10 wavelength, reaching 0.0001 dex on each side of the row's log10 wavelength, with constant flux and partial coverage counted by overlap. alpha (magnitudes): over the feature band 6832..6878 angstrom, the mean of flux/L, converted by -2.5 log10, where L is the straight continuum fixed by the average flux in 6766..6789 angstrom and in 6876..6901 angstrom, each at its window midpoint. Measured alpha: 0.02 mag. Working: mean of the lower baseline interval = 6.59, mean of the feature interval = 6.52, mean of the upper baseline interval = 6.64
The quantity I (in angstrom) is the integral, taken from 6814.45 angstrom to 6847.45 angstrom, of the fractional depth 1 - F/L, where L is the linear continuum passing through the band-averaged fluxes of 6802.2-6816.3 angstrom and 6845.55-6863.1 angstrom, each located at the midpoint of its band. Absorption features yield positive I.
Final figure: 0.7 angstrom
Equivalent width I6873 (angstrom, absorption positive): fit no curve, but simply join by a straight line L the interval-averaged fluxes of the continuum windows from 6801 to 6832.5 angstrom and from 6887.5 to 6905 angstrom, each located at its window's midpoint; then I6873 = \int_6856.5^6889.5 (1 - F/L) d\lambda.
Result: 0.9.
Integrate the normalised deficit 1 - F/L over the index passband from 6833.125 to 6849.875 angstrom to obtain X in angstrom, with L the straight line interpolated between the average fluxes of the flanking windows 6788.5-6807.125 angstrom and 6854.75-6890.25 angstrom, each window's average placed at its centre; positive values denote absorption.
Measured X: -0.07 angstrom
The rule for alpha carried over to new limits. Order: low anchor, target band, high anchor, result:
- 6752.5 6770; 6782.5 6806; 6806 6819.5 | 0.02 mag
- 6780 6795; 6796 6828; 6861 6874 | -0.03 mag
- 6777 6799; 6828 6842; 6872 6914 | 0.02 mag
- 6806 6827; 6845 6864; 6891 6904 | -0.01 mag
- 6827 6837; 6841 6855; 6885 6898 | -0.01 mag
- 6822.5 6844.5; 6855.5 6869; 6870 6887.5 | 0.01 mag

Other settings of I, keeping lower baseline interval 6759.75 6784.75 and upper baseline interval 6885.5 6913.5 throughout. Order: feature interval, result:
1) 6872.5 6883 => 0.50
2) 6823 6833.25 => 0.37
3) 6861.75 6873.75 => 0.47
